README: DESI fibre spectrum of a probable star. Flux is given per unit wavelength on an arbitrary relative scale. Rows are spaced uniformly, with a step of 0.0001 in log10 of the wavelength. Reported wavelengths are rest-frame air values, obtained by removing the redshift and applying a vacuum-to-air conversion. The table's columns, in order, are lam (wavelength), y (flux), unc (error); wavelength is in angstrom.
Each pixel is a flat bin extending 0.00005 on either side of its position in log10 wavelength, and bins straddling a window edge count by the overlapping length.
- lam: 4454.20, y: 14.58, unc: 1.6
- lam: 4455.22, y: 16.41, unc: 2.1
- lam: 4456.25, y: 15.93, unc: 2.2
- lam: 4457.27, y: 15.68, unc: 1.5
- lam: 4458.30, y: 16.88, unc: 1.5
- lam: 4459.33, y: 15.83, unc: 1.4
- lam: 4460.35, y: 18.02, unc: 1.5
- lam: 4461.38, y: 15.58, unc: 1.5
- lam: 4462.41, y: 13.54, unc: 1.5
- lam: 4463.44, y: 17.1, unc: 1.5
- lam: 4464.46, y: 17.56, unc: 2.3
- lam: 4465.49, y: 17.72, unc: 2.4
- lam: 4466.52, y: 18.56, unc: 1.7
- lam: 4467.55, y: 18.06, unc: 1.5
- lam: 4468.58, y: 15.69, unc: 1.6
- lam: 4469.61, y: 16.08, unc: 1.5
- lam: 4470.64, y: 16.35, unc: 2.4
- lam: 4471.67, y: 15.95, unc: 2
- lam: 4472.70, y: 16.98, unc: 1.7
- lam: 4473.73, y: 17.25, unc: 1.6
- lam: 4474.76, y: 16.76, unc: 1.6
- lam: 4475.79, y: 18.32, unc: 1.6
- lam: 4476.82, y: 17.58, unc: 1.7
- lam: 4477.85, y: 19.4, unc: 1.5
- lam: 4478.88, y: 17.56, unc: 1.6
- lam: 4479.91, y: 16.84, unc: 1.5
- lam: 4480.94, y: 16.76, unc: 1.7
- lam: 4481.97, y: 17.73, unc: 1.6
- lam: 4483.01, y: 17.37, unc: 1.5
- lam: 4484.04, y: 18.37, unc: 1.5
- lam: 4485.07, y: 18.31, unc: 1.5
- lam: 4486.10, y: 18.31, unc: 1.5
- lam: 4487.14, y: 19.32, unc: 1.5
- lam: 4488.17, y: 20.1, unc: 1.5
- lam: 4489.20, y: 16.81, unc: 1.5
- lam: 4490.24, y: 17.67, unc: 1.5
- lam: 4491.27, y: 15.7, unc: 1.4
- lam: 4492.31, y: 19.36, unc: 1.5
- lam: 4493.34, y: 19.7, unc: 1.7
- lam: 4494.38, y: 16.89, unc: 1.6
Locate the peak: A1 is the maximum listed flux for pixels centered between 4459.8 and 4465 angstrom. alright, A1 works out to 18.02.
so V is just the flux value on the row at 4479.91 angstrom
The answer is 16.84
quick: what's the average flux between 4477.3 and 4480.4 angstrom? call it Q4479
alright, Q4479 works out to 18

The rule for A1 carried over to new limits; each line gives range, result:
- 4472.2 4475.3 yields 17.25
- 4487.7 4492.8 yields 20.1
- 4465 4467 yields 18.56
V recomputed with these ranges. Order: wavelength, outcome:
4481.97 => 17.73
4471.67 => 15.95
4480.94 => 16.76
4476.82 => 17.58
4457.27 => 15.68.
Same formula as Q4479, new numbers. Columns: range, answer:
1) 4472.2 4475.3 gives 17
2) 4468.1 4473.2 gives 16.2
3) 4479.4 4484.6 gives 17.4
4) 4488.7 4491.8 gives 16.7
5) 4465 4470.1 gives 17.2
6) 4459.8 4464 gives 16.1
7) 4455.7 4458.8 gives 16.2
